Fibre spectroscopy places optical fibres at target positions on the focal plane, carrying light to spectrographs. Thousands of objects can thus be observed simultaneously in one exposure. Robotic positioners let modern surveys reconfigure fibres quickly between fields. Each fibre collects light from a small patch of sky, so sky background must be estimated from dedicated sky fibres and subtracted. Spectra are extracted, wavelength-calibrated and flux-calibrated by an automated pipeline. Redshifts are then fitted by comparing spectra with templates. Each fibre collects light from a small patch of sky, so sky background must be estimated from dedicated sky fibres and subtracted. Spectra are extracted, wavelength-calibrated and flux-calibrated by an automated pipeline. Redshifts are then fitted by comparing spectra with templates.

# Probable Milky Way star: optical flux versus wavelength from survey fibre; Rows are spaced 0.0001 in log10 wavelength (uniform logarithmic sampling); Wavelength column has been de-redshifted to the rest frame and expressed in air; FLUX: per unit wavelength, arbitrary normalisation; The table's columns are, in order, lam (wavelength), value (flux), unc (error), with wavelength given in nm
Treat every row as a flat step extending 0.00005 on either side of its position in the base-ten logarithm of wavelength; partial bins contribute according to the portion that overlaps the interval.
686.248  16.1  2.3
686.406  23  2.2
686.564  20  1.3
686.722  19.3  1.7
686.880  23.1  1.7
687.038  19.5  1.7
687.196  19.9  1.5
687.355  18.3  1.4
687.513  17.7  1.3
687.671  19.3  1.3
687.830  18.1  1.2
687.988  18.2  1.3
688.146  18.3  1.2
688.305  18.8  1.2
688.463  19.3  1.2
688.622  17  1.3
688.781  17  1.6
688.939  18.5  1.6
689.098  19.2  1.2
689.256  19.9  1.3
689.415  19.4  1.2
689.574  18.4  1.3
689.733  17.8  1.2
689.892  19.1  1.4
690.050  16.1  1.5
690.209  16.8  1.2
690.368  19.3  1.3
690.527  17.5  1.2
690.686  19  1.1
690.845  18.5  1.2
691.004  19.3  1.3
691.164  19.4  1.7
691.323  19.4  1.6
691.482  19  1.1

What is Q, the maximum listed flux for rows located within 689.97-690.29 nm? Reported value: 16.8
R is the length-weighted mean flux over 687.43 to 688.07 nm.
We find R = 18.3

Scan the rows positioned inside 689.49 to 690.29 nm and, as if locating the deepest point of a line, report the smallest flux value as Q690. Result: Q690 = 16.1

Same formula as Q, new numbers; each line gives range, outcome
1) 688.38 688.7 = 19.3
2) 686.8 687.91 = 23.1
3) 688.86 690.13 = 19.9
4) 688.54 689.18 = 19.2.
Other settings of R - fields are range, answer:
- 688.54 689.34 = 18.3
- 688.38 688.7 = 18.2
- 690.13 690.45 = 18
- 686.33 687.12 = 21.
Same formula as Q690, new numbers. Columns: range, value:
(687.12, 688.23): 17.7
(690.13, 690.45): 16.8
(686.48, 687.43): 18.3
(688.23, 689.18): 17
